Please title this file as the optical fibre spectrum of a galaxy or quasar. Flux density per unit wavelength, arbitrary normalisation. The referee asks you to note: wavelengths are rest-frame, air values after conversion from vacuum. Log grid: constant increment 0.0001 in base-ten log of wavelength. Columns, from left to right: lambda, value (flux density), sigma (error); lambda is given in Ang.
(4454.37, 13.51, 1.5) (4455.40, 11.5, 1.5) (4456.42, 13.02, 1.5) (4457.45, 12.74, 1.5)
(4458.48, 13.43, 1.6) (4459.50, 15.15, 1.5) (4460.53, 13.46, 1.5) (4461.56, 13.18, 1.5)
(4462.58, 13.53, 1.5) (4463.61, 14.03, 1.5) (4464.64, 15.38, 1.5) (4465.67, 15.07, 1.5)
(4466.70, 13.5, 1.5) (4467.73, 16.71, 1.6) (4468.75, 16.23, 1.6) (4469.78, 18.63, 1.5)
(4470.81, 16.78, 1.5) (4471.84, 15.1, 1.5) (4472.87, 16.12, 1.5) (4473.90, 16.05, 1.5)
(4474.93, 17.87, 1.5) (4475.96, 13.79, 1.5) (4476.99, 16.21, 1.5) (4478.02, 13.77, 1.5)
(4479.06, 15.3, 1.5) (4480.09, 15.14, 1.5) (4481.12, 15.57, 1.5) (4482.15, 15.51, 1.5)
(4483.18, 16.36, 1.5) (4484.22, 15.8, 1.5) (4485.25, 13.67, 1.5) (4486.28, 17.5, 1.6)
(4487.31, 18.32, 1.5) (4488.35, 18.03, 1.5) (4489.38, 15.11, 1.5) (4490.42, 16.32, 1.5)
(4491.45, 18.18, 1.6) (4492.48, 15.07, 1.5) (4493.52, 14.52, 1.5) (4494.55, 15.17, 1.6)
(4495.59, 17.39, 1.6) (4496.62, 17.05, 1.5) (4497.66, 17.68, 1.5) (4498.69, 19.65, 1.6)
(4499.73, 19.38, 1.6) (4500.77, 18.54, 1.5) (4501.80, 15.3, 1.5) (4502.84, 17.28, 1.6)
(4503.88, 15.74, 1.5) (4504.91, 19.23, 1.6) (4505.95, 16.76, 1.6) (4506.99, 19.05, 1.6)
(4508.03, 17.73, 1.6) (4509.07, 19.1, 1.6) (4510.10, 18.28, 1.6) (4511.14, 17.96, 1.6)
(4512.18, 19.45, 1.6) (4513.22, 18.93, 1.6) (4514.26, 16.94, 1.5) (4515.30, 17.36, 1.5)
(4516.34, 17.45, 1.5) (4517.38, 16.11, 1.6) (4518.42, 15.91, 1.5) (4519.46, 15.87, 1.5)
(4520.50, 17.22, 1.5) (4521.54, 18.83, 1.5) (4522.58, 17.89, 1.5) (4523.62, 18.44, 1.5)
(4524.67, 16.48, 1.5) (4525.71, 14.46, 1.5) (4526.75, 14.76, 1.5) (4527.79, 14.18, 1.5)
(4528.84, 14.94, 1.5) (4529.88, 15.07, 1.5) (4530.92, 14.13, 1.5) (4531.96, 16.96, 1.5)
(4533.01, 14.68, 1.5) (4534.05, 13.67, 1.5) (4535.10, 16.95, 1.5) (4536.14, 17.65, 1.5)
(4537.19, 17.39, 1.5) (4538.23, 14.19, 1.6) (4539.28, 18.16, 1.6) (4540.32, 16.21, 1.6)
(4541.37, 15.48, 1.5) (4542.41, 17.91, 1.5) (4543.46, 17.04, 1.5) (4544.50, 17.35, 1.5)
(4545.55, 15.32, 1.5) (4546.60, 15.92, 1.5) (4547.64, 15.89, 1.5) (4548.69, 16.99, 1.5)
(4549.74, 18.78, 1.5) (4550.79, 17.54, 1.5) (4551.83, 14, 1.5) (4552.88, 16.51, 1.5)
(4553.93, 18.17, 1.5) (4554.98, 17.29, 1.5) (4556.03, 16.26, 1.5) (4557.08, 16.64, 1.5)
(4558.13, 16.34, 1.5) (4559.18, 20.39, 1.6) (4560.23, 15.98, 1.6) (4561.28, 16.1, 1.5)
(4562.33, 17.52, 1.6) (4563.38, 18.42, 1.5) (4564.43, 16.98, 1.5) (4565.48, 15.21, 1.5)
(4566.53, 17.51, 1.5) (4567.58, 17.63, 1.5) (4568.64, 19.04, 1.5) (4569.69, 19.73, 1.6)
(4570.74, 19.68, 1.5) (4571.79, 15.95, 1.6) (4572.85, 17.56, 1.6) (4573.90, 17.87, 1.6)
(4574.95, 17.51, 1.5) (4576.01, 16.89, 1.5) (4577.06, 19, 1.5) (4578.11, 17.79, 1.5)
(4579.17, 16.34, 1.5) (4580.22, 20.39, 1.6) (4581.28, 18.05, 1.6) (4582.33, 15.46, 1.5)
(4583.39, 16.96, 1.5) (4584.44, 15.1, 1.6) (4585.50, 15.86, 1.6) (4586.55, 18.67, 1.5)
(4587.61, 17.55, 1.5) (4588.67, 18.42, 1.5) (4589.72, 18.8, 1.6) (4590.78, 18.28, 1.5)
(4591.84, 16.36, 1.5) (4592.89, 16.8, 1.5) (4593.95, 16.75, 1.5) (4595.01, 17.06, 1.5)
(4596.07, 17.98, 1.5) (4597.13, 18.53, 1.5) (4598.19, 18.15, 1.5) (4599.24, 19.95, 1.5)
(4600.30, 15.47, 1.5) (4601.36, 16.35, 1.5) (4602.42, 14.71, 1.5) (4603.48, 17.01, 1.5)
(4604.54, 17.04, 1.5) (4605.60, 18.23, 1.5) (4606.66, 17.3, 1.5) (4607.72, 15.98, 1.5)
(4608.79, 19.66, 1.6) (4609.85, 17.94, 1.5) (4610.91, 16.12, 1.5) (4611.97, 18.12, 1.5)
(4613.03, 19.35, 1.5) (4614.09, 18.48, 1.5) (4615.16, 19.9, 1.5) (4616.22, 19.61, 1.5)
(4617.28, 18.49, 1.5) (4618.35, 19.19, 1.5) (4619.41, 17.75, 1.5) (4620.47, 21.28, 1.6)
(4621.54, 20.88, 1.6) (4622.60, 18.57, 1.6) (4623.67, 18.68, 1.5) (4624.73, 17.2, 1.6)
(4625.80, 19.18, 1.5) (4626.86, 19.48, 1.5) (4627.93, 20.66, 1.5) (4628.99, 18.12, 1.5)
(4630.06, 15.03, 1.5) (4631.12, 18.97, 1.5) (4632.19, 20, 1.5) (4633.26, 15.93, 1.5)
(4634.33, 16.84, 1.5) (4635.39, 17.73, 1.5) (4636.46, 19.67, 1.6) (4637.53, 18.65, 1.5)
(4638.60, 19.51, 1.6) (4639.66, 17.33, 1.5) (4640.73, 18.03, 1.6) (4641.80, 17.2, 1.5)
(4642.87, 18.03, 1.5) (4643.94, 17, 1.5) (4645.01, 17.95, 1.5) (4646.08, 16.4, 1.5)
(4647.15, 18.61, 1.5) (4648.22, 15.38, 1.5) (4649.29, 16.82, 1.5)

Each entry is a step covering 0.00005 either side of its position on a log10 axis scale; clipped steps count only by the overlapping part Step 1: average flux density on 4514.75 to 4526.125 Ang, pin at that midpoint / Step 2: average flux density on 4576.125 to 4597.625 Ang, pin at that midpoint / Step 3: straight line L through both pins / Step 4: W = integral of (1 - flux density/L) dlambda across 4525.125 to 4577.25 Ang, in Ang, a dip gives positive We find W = 1.5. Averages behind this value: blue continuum 16.9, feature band 16.7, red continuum 17.5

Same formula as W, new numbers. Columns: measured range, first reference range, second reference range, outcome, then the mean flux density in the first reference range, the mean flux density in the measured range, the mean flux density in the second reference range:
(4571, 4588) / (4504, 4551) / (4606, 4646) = 0.3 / 16.8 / 17.3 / 18.3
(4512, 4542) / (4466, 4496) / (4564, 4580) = 0.8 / 16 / 16.4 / 17.7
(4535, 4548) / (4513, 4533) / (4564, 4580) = 0.2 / 16.3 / 16.6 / 17.7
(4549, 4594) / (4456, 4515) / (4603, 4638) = 0.6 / 16.3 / 17.4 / 18.4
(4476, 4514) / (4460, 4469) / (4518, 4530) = -3.7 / 14.5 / 16.9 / 16.2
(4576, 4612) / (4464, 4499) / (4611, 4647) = 1.0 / 16.1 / 17.4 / 18.4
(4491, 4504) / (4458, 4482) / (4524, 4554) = -1.2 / 15.2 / 17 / 16.1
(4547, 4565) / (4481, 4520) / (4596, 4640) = 0.6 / 17.1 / 17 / 18.2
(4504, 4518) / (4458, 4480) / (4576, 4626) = -1.7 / 15.2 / 17.9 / 17.9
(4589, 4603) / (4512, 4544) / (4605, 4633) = 0.5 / 16.4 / 17.3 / 18.6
